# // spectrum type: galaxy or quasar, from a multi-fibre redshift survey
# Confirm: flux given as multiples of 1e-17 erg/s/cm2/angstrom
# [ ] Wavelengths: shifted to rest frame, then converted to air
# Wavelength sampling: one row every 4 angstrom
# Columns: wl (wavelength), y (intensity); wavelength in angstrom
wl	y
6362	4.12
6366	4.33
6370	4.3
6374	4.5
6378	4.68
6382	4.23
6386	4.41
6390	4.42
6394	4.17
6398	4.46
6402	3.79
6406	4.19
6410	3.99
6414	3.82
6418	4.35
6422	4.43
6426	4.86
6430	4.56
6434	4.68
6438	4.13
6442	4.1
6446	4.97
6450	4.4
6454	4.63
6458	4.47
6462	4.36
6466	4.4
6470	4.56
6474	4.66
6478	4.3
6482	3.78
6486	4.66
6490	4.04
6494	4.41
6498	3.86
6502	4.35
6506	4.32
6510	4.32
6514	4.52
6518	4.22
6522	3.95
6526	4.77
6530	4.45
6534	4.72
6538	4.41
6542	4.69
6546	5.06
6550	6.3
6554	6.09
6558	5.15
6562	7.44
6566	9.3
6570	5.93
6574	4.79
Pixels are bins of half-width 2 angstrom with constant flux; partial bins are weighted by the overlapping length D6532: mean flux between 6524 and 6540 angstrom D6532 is 4.59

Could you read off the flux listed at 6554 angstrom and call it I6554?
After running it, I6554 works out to 6.09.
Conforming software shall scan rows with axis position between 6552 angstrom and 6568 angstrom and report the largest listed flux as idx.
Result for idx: 9.3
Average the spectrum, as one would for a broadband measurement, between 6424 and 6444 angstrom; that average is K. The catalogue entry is 4.47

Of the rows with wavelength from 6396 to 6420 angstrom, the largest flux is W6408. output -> 4.46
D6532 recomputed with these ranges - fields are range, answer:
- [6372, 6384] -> 4.47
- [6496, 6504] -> 4.1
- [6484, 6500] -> 4.24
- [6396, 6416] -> 4.05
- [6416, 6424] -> 4.39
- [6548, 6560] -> 5.85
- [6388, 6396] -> 4.29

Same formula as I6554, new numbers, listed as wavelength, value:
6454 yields 4.63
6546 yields 5.06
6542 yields 4.69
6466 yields 4.4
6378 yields 4.68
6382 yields 4.23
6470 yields 4.56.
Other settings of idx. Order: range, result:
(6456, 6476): 4.66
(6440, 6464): 4.97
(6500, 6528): 4.77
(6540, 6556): 6.3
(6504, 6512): 4.32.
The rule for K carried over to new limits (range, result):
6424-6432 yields 4.71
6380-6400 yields 4.34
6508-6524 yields 4.25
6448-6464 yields 4.46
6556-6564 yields 6.29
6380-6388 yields 4.32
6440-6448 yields 4.54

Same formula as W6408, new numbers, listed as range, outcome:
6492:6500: 4.41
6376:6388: 4.68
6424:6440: 4.86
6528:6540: 4.72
